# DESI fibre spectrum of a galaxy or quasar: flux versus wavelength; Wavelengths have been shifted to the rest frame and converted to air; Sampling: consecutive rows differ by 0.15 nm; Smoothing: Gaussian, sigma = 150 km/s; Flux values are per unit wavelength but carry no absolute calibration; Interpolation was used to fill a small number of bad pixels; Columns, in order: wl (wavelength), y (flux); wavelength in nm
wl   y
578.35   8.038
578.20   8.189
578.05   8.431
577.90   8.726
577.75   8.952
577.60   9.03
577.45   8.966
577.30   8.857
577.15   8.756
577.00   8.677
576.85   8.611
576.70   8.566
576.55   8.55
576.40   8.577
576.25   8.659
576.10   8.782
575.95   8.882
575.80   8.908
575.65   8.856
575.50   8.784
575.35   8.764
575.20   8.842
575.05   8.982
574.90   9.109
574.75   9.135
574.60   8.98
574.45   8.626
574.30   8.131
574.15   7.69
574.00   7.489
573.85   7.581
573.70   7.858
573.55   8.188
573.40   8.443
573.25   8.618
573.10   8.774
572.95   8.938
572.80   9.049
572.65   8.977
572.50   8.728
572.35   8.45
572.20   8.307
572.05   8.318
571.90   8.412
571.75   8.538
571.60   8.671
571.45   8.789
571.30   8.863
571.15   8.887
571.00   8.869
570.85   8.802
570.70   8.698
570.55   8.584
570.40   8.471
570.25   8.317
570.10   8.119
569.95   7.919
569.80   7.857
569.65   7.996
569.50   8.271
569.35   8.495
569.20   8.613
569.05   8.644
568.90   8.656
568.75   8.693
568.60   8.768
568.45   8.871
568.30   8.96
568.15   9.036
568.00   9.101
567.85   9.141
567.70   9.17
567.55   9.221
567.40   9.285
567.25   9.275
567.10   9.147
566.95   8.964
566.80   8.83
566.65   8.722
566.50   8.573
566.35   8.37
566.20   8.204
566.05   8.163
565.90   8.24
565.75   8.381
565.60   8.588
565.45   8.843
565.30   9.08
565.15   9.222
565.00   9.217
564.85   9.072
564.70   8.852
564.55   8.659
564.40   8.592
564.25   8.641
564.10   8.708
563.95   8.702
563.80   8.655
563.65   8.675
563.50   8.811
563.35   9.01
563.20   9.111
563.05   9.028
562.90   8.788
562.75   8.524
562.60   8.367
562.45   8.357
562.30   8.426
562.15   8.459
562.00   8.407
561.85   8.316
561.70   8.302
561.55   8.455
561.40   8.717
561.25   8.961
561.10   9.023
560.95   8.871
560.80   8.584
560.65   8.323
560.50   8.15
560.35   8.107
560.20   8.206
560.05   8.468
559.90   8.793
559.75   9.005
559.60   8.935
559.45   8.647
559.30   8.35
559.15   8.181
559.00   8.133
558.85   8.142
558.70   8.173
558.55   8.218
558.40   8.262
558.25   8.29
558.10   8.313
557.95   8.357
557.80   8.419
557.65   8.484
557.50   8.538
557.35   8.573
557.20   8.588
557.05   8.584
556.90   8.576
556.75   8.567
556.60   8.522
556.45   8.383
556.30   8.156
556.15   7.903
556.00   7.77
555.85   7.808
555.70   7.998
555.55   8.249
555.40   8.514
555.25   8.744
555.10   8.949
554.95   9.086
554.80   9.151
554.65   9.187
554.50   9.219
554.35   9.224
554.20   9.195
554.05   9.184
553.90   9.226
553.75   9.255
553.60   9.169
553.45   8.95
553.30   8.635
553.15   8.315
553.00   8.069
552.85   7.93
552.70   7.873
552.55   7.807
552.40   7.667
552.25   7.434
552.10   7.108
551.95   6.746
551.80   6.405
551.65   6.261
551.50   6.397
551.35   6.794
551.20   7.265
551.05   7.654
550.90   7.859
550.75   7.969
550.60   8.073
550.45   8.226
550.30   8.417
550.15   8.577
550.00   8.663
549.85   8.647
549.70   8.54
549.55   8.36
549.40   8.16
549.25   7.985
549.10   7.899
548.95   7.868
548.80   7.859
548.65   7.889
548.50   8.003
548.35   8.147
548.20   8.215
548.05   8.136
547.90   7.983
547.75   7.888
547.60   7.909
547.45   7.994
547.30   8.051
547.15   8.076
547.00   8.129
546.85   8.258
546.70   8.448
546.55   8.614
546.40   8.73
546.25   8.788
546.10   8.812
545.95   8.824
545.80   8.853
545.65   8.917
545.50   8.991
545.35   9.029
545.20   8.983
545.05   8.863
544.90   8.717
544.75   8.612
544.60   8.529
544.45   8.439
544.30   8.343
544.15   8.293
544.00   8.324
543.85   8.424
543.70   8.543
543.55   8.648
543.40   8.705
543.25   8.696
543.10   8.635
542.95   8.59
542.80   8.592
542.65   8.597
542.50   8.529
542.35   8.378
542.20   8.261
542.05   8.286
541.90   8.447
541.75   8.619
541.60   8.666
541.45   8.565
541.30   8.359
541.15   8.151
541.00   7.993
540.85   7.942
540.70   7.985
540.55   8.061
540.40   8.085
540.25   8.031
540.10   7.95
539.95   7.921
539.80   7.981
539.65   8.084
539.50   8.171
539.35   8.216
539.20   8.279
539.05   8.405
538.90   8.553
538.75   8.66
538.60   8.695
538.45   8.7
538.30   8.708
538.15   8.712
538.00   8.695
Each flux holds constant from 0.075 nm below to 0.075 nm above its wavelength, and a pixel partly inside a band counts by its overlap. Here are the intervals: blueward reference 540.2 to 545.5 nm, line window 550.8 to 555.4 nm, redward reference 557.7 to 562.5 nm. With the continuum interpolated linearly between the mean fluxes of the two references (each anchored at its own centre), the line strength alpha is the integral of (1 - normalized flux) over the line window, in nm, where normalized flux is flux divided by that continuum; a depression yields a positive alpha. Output 0.16 nm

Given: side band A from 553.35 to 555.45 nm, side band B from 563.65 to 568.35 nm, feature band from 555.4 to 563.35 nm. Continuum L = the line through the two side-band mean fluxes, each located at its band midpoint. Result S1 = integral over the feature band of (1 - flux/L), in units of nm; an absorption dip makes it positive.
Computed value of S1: 0.462 nm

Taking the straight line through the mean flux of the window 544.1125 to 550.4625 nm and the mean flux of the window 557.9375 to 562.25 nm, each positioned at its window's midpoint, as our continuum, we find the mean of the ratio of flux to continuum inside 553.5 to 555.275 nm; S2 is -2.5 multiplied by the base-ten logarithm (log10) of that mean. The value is -0.088 mag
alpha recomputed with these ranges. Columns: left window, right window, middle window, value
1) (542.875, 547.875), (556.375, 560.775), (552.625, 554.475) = -0.066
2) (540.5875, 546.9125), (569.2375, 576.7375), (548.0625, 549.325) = 0.082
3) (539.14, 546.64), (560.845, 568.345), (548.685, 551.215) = 0.125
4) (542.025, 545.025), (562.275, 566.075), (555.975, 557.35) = 0.045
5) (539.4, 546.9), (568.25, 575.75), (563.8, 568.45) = -0.163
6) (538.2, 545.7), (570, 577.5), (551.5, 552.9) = 0.215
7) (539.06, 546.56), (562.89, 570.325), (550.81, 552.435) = 0.287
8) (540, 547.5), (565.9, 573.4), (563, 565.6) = -0.072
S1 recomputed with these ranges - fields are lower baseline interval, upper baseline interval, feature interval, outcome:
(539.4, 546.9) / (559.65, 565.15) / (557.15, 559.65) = 0.07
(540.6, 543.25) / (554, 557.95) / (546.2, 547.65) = 0.03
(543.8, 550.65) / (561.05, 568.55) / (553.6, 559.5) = 0.02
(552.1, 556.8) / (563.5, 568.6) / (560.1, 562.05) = 0.04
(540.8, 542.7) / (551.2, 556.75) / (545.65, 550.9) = 0.01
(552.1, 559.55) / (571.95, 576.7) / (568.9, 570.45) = 0.05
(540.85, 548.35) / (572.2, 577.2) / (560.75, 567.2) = -0.10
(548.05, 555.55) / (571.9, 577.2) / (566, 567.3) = -0.04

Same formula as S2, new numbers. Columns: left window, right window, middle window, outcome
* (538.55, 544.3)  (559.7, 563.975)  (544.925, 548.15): -0.010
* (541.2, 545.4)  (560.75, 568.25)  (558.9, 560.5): 0.032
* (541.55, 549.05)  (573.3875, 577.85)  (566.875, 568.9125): -0.057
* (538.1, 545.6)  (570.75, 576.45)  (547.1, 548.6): 0.057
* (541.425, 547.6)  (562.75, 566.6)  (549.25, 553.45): 0.107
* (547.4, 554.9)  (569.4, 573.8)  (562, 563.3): -0.038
